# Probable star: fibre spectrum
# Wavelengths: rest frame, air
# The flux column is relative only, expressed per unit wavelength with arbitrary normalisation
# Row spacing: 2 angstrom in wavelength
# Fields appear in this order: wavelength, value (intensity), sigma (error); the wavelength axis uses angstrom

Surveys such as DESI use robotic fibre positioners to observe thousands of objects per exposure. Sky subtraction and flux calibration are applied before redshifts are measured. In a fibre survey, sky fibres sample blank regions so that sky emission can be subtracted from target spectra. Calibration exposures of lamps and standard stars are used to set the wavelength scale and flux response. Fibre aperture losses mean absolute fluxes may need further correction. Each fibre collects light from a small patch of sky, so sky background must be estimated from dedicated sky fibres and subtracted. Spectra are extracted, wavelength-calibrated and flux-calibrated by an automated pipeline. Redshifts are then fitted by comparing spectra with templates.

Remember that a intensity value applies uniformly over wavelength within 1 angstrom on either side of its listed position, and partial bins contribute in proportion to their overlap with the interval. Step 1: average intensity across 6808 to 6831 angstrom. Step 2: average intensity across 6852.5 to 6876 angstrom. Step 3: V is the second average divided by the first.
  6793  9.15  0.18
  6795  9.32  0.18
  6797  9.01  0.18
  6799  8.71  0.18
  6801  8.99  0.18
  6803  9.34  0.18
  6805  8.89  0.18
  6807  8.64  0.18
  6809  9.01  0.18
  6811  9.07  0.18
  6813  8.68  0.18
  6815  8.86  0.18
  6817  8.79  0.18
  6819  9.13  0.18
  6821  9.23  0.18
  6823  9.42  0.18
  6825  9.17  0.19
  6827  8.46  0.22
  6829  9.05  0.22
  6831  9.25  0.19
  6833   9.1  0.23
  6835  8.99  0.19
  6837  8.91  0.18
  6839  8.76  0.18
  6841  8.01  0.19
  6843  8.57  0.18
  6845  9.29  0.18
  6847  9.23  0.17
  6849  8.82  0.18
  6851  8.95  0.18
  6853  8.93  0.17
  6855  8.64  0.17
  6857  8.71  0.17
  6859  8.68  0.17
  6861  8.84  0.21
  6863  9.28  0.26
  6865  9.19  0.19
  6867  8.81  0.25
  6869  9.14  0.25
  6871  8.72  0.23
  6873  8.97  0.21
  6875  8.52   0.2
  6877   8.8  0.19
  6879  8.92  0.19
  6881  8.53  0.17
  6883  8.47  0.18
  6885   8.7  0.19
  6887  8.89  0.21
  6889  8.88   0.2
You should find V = 0.99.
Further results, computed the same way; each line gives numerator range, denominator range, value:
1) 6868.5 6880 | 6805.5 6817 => 1.00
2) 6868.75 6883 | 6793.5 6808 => 0.97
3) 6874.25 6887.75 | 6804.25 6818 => 0.98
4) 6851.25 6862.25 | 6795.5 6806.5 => 0.98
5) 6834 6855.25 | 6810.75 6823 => 0.98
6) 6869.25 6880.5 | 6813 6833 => 0.97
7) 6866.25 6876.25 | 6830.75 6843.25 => 1.01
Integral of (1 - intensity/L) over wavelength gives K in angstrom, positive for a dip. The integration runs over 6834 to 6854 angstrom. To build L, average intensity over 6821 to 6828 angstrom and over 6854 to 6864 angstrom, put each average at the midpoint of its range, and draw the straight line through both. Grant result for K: 0.2 angstrom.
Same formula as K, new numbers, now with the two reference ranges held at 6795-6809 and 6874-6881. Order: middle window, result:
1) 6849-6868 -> -0.2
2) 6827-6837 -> -0.2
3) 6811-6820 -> 0.0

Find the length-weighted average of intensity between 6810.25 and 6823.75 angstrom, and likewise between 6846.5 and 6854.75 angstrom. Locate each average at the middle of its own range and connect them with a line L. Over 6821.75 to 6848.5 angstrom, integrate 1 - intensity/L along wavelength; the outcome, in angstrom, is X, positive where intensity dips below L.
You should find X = 0.10 angstrom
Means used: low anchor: 9.02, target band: 8.94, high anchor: 8.94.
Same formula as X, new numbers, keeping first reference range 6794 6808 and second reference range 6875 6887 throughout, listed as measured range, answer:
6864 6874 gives -0.3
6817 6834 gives -0.4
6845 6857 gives -0.2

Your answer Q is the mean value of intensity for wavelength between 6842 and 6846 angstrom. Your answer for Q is 8.93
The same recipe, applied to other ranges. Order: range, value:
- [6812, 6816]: 8.77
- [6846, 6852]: 9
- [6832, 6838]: 9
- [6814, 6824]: 9.09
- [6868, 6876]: 8.84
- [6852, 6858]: 8.76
